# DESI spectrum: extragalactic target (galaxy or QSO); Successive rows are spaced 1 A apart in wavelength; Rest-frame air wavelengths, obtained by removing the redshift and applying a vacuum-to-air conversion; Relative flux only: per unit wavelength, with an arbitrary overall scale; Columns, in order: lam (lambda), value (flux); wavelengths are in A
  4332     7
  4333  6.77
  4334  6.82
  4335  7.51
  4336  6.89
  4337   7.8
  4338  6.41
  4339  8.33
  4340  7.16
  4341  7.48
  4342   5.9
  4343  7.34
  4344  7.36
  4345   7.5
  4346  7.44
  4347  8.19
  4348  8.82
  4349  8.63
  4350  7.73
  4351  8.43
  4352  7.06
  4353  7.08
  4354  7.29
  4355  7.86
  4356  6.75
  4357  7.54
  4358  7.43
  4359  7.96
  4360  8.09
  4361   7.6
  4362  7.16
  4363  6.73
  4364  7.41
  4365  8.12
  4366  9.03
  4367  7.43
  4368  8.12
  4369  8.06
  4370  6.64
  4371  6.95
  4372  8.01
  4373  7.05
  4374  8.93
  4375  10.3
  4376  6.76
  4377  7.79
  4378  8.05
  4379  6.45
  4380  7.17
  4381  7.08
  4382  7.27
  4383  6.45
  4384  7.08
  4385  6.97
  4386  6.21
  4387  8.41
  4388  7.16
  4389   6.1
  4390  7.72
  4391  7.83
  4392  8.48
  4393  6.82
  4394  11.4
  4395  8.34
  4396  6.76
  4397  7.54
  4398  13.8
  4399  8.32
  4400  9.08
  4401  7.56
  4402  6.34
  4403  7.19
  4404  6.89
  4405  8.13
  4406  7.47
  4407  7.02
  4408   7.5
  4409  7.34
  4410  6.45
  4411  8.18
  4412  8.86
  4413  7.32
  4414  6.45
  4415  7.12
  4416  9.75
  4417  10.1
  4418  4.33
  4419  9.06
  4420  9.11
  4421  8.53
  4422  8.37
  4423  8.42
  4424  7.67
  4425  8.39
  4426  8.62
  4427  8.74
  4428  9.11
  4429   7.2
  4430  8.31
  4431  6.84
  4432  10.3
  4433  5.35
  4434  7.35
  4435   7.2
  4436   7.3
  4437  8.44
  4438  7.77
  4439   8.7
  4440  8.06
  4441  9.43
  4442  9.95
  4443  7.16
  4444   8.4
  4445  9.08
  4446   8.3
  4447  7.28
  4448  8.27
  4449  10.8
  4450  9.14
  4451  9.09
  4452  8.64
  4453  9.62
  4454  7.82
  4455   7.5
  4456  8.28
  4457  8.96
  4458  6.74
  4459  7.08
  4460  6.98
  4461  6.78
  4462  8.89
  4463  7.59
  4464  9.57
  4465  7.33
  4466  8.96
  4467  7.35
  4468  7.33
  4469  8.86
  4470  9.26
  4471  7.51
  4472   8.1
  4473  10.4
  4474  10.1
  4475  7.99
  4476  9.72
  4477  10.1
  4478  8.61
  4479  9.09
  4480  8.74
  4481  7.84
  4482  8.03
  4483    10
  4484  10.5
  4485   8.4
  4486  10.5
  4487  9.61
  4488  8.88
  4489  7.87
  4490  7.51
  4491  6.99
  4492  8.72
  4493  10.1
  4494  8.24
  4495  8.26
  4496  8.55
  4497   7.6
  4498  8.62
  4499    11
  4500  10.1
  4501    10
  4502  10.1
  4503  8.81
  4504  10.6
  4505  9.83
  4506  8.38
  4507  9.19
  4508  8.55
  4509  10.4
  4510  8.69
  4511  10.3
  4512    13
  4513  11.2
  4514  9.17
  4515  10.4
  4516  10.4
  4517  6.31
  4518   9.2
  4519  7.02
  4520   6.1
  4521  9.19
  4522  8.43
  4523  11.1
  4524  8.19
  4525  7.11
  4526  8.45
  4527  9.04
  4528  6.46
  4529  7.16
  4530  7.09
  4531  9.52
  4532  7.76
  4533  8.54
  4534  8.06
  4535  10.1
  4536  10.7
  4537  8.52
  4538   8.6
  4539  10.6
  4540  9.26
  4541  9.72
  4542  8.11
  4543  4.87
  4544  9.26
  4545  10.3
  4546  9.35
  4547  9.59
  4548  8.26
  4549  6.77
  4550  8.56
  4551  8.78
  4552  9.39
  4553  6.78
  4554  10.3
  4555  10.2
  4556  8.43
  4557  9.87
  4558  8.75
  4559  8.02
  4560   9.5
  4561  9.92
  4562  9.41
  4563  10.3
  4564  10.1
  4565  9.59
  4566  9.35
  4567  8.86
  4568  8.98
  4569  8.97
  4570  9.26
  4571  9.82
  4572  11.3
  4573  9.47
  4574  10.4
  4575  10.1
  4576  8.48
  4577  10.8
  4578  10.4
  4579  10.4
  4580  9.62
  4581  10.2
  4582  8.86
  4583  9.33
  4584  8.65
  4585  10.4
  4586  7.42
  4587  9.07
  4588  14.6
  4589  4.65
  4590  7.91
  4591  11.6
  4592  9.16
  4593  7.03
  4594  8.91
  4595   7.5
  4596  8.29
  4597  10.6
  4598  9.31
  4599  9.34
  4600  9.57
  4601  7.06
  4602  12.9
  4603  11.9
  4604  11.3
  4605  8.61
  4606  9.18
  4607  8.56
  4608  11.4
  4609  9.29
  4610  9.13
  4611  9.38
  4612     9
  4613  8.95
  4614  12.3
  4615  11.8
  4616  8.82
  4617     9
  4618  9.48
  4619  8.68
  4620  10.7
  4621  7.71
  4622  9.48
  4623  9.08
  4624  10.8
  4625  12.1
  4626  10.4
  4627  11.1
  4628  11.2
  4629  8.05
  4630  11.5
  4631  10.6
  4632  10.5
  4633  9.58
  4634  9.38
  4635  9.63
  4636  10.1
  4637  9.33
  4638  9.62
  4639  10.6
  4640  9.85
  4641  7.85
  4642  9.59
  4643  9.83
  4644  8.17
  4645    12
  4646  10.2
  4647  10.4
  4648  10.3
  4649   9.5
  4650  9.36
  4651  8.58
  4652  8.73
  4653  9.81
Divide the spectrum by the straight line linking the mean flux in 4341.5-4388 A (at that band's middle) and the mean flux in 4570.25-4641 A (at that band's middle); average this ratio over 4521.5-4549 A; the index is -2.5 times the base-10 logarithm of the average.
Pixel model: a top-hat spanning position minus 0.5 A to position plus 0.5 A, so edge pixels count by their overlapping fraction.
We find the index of 0.055 mag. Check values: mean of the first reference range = 7.55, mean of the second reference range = 9.72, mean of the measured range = 8.64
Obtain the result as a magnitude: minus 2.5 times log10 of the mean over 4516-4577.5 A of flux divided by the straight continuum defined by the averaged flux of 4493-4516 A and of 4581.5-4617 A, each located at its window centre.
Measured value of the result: 0.08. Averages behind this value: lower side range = 9.62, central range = 8.9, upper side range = 9.47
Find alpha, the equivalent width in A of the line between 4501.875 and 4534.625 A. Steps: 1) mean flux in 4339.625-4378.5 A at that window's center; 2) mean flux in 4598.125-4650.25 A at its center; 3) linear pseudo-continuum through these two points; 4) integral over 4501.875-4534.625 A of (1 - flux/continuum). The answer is 0.37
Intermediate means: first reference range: 7.67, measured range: 8.89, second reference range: 9.89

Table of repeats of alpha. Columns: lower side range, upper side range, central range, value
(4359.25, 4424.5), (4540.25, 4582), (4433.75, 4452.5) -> -0.5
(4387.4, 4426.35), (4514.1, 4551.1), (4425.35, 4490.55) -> -1.8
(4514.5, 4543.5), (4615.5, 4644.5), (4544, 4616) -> -2.6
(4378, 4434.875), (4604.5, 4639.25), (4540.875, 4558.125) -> 0.9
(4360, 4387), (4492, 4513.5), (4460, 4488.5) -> 1.2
